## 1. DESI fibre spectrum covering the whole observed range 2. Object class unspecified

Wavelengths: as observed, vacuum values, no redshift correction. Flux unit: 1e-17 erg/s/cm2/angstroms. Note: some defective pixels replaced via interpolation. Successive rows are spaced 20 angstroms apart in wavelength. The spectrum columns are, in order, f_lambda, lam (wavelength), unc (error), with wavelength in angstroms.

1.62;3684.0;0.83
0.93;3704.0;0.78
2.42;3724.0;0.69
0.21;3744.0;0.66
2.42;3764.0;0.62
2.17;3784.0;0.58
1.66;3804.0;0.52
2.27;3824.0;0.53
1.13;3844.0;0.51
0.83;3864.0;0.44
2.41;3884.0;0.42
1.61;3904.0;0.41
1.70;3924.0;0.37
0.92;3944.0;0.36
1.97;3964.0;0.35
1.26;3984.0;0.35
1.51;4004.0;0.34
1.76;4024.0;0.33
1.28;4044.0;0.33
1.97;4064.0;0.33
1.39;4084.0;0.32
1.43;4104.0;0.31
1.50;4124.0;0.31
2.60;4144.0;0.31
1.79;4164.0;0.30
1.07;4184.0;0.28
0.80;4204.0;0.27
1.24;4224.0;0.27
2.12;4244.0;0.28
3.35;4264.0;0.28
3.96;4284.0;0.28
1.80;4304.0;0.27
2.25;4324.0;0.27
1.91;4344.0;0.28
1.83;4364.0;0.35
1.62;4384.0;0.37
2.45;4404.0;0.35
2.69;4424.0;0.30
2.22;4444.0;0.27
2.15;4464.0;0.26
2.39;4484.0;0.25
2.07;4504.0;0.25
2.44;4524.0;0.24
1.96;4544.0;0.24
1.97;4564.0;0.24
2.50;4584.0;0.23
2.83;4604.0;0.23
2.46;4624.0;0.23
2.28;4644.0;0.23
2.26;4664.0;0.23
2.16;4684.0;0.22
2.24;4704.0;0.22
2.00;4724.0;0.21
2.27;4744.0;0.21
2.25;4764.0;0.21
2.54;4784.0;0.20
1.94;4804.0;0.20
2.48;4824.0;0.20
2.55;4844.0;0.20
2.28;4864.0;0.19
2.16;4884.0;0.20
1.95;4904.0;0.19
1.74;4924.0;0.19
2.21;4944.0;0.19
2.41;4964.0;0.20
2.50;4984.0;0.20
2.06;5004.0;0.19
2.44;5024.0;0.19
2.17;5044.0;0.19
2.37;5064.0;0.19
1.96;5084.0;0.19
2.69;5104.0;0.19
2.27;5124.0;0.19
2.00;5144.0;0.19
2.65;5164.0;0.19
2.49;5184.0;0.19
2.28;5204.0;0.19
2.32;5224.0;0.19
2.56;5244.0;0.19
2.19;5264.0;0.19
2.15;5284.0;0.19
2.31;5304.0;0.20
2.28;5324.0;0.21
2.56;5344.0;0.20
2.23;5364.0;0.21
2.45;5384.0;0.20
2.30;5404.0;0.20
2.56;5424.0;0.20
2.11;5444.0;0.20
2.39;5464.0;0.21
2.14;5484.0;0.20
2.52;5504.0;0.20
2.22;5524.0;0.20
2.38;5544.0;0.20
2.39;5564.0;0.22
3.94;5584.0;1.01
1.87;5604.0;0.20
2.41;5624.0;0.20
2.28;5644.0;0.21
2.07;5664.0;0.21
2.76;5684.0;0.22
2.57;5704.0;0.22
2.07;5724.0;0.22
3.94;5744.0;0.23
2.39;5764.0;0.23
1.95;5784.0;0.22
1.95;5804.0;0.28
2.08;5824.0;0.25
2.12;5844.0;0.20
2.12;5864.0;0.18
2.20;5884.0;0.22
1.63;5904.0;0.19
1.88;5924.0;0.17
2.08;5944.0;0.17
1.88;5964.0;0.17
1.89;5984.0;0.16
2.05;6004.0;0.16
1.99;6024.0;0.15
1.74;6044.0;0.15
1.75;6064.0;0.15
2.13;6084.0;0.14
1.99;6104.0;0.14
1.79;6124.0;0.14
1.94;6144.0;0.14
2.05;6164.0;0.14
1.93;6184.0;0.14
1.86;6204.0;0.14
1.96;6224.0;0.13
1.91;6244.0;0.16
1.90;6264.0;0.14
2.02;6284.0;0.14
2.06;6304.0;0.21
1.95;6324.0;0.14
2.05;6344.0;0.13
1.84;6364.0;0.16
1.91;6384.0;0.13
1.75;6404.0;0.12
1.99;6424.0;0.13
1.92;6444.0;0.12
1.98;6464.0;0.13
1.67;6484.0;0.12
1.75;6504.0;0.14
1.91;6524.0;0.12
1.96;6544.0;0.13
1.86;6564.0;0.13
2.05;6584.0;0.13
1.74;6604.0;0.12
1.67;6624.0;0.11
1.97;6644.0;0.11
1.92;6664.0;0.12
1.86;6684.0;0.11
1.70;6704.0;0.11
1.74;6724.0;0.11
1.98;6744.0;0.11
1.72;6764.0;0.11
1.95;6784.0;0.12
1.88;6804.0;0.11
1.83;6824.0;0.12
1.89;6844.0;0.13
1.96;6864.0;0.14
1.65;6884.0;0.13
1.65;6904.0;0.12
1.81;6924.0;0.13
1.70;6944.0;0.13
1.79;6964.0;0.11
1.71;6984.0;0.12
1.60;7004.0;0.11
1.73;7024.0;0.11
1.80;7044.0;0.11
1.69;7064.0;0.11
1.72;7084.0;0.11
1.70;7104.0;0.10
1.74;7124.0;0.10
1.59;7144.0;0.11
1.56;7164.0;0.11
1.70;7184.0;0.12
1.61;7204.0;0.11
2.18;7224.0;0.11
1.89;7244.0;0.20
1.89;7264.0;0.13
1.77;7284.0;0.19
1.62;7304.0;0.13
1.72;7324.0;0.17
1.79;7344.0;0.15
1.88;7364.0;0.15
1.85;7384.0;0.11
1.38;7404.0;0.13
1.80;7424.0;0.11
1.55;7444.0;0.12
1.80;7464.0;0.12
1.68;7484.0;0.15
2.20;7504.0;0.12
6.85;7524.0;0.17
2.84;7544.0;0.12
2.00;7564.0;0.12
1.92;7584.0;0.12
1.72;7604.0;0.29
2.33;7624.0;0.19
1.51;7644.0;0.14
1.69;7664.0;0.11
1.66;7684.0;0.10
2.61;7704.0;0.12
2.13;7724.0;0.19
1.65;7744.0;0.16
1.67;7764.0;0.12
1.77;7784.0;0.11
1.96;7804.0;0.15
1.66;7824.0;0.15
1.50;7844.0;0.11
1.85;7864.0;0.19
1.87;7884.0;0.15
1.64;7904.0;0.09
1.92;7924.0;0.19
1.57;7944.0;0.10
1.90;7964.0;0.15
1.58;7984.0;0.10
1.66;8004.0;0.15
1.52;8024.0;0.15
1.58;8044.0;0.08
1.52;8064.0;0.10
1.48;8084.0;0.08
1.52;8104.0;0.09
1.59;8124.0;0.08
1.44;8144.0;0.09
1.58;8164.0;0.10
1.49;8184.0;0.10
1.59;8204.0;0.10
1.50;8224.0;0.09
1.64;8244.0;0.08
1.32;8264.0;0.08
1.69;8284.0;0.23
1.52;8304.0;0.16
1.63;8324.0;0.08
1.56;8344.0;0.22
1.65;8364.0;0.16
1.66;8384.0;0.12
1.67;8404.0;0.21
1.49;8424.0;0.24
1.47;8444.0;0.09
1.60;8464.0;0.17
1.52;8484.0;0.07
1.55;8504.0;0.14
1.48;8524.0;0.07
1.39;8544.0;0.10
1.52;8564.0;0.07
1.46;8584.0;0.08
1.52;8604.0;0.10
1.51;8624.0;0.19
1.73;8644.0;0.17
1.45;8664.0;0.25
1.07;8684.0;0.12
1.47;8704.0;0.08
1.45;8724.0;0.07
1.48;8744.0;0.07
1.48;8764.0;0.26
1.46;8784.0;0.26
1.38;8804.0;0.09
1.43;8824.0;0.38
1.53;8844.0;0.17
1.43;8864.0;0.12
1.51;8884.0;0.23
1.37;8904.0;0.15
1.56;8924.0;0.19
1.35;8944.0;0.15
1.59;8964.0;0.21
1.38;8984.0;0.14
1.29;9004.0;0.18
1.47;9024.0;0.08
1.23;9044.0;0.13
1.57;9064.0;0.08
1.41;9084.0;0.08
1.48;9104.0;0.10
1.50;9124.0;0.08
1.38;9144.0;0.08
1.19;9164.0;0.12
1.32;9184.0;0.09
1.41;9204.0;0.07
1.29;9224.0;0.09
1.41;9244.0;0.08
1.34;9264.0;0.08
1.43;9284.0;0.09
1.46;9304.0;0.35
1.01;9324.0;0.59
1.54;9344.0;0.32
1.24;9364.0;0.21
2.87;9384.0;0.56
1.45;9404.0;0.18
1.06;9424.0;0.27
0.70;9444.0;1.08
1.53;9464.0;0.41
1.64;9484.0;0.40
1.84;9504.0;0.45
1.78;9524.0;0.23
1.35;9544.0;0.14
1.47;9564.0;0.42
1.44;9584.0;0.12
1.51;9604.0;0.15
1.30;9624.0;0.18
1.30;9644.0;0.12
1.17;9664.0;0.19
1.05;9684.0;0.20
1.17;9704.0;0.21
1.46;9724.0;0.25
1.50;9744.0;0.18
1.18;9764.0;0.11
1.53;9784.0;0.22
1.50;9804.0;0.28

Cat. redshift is 0.15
